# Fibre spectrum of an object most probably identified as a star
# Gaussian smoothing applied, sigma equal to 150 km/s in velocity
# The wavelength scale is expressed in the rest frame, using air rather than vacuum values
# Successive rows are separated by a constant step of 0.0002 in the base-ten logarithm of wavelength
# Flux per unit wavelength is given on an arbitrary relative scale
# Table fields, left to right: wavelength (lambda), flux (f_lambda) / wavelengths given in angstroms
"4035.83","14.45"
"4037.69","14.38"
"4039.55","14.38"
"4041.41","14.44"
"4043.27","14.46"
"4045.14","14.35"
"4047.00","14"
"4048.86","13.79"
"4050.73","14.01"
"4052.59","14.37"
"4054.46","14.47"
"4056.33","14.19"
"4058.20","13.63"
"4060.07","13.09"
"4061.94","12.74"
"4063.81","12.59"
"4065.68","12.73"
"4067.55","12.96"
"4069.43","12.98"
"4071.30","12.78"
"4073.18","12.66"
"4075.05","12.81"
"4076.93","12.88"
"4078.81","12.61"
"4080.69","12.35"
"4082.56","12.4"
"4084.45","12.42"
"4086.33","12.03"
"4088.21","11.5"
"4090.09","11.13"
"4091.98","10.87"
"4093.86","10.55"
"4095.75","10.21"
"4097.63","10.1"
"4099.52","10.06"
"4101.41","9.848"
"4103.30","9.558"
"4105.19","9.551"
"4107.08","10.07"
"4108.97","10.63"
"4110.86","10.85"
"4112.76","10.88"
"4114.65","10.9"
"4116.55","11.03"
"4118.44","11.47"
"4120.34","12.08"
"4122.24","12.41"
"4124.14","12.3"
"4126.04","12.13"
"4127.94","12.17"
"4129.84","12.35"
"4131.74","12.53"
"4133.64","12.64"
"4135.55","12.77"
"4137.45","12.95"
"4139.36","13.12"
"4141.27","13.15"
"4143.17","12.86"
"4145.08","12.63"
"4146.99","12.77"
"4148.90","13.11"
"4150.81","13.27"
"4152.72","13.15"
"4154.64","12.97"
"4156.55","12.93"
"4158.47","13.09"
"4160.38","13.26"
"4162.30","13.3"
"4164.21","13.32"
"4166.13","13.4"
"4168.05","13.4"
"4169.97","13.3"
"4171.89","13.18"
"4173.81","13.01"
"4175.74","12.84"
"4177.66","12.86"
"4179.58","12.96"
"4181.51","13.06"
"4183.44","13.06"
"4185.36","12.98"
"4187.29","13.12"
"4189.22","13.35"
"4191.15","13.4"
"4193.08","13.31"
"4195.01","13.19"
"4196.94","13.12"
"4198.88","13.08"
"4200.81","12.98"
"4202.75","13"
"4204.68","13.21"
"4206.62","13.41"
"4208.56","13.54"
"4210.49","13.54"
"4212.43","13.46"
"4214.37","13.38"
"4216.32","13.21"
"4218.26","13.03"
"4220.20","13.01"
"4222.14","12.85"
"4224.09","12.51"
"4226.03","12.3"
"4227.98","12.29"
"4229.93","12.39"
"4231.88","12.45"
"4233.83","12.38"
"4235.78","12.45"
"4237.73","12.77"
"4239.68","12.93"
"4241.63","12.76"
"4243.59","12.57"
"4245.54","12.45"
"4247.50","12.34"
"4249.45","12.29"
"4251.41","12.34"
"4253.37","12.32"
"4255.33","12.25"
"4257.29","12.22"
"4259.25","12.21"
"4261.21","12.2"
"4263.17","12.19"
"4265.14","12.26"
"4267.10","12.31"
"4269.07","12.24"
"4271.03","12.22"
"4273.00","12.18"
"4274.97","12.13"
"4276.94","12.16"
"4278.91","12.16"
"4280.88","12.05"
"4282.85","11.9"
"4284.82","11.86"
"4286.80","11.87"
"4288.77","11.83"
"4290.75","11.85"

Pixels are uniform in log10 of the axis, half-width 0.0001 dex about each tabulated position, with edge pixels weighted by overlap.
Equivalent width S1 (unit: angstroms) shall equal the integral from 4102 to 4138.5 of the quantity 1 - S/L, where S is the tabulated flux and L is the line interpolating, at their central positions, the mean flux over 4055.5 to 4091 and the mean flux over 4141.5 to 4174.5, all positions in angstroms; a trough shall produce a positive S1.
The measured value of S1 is 3.9 angstroms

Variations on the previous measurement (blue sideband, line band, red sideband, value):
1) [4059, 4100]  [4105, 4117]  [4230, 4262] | 1.5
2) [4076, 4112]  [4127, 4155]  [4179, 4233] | -2.2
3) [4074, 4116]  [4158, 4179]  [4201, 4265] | -2.2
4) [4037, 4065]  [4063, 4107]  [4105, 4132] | 3.8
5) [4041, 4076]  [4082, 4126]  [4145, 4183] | 7.7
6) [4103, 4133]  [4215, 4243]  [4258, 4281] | -1.6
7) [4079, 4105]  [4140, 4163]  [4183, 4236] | -2.0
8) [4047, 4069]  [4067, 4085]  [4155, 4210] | 1.0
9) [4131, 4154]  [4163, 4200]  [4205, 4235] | -0.7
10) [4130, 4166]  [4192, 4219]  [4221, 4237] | -1.4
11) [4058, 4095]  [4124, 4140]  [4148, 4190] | 0.3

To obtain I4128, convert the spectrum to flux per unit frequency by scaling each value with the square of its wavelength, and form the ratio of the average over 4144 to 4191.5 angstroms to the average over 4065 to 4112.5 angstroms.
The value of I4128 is 1.19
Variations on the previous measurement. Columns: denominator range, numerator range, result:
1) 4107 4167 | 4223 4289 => 1.05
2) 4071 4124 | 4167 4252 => 1.21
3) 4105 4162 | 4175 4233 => 1.10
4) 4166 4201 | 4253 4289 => 0.96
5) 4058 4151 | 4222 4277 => 1.11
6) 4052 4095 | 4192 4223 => 1.12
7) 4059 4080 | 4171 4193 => 1.08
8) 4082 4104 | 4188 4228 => 1.28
